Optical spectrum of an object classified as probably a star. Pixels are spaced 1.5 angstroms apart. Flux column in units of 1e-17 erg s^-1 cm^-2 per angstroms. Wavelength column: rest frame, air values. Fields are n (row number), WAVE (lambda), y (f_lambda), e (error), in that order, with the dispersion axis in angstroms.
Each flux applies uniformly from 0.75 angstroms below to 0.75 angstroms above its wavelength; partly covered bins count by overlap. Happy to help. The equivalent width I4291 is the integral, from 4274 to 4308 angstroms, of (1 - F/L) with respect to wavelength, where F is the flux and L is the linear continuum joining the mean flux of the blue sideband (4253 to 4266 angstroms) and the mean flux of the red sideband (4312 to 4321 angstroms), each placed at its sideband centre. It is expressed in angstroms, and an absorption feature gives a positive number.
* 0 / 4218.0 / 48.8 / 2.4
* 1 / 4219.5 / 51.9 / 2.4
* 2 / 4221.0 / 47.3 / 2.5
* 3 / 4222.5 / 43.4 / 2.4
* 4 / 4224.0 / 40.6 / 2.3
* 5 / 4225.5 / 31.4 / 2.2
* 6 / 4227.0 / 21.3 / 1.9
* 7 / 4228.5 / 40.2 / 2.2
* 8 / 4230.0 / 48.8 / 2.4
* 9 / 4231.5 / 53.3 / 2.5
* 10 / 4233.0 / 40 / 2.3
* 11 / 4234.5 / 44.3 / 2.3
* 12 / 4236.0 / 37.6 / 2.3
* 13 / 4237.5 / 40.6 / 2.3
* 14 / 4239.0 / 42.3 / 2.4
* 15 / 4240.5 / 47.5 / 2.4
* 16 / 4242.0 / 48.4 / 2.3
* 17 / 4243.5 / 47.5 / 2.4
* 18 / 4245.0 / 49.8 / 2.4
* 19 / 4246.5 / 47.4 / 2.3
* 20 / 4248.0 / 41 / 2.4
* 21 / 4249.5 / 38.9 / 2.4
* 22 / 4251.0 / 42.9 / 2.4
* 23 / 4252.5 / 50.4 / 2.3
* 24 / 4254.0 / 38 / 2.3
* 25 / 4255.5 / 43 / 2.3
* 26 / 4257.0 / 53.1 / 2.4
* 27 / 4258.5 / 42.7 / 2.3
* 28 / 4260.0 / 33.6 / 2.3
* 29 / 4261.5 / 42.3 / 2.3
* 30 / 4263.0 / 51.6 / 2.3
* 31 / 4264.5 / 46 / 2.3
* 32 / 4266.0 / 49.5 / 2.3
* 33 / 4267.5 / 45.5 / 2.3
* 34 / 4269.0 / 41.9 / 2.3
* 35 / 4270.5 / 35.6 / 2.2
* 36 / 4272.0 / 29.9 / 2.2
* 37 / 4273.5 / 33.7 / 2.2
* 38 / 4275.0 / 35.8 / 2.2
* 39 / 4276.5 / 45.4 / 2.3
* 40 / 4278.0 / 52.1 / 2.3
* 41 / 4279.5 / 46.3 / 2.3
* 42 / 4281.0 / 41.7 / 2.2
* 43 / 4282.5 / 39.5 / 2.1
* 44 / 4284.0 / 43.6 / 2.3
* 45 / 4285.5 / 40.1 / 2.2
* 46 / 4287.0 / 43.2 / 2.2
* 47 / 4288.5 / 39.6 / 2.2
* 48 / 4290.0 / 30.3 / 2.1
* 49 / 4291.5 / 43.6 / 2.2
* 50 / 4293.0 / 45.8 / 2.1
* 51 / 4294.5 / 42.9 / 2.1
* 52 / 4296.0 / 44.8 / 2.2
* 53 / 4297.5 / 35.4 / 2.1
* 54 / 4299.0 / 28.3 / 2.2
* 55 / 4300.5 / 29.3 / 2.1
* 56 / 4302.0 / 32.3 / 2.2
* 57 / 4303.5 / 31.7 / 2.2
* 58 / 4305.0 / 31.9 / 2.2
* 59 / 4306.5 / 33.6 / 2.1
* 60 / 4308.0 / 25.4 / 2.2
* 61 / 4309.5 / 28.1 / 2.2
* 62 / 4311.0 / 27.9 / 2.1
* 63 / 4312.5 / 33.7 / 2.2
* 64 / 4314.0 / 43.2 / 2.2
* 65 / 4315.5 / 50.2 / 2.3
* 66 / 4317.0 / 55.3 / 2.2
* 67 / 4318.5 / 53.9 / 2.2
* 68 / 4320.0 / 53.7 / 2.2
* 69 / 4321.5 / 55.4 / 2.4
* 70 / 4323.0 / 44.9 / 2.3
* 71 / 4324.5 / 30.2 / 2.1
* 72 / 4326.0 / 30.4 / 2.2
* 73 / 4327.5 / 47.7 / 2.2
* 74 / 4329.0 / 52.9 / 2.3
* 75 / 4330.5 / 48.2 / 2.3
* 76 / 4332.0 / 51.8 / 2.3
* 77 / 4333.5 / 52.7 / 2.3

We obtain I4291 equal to 5.9 angstroms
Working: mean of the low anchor 44.2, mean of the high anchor 48.9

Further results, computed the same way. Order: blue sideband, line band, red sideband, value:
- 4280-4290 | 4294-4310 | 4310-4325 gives 3.64 angstroms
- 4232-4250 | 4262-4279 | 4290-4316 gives -1.09 angstroms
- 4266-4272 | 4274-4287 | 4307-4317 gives -1.12 angstroms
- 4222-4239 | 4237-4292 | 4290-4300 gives -4.43 angstroms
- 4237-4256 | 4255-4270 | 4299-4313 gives -1.53 angstroms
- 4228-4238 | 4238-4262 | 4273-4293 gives -0.75 angstroms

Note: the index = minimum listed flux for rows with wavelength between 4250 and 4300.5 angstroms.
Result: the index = 28.3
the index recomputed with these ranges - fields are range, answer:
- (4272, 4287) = 29.9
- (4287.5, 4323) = 25.4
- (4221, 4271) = 21.3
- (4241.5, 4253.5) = 38.9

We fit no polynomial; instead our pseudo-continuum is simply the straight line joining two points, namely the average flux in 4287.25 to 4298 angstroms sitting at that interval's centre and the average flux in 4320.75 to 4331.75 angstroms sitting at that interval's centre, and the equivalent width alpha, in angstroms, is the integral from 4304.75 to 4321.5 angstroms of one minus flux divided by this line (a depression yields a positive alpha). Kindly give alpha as 1.0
